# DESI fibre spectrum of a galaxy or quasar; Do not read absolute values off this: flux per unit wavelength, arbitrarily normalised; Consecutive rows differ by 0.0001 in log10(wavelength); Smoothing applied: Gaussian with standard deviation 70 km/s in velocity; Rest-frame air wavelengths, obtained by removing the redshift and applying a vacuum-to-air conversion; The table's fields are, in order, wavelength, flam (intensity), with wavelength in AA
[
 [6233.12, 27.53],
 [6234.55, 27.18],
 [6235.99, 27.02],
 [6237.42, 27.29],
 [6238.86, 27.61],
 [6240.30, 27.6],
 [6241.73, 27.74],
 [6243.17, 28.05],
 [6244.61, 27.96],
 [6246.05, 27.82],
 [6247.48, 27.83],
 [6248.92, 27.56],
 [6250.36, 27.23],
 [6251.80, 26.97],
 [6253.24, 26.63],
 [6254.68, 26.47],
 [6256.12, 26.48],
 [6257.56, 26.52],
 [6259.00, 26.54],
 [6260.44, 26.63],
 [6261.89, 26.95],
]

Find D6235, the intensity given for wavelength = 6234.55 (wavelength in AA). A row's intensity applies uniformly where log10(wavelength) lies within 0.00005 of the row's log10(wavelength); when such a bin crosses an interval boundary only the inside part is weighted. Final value 27.18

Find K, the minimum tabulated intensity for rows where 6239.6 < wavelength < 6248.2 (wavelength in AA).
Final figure 27.6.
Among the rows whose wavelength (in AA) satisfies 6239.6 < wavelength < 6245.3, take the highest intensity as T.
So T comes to 28.05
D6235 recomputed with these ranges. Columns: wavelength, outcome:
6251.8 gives 26.97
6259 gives 26.54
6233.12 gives 27.53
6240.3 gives 27.6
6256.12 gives 26.48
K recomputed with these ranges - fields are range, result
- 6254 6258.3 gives 26.47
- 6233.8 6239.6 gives 27.02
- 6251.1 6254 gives 26.63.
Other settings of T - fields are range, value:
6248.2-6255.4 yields 27.56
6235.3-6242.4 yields 27.74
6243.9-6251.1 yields 27.96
